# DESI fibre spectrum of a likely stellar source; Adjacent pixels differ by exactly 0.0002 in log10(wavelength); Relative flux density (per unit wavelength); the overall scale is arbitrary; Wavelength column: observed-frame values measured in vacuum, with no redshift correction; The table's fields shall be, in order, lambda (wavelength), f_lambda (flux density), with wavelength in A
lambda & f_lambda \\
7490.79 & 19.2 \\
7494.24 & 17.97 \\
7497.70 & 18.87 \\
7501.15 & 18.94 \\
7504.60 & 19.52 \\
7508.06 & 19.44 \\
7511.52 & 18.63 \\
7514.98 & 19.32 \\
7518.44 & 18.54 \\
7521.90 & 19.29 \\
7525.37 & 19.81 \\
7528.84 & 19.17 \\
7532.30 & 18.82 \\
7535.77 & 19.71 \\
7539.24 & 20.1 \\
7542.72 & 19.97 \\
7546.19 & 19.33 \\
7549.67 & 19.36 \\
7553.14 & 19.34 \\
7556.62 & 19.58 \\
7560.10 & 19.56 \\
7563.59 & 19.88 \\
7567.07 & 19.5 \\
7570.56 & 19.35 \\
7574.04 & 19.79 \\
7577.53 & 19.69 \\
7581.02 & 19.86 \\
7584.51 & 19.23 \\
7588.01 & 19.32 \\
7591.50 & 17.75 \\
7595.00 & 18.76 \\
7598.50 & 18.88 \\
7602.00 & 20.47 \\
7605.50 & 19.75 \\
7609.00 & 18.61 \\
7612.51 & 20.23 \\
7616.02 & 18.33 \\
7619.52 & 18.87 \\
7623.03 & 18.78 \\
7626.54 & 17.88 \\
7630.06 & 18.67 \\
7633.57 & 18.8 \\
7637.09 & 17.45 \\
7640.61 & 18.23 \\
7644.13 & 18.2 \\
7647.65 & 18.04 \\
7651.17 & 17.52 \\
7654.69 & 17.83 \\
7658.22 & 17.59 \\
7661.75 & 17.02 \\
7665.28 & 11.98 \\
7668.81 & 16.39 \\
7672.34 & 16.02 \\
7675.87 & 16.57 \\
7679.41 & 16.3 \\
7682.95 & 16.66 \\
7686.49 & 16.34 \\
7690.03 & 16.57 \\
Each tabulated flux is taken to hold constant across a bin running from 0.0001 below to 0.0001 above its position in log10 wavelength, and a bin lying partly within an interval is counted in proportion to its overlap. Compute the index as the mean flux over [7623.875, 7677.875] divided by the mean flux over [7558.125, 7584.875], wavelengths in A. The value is 0.88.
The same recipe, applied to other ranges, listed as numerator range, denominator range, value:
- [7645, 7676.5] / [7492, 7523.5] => 0.88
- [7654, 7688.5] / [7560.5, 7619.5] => 0.84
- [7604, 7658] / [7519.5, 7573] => 0.95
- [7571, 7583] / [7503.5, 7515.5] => 1.03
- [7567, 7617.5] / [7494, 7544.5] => 1.00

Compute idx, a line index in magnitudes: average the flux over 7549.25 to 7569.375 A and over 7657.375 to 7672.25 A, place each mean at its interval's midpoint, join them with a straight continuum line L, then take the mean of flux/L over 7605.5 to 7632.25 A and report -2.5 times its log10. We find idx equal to -0.09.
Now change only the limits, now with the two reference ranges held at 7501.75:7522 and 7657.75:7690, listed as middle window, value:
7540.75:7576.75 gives -0.08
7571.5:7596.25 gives -0.09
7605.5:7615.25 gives -0.12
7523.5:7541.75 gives -0.05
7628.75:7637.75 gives -0.10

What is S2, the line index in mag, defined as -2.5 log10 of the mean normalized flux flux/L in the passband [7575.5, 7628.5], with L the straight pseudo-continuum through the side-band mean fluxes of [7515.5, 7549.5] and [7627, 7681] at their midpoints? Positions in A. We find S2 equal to -0.06 mag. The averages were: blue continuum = 19.4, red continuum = 17.1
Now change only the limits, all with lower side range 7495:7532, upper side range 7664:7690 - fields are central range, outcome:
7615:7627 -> -0.096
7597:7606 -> -0.138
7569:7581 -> -0.102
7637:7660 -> -0.090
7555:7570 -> -0.084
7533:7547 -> -0.065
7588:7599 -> -0.062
